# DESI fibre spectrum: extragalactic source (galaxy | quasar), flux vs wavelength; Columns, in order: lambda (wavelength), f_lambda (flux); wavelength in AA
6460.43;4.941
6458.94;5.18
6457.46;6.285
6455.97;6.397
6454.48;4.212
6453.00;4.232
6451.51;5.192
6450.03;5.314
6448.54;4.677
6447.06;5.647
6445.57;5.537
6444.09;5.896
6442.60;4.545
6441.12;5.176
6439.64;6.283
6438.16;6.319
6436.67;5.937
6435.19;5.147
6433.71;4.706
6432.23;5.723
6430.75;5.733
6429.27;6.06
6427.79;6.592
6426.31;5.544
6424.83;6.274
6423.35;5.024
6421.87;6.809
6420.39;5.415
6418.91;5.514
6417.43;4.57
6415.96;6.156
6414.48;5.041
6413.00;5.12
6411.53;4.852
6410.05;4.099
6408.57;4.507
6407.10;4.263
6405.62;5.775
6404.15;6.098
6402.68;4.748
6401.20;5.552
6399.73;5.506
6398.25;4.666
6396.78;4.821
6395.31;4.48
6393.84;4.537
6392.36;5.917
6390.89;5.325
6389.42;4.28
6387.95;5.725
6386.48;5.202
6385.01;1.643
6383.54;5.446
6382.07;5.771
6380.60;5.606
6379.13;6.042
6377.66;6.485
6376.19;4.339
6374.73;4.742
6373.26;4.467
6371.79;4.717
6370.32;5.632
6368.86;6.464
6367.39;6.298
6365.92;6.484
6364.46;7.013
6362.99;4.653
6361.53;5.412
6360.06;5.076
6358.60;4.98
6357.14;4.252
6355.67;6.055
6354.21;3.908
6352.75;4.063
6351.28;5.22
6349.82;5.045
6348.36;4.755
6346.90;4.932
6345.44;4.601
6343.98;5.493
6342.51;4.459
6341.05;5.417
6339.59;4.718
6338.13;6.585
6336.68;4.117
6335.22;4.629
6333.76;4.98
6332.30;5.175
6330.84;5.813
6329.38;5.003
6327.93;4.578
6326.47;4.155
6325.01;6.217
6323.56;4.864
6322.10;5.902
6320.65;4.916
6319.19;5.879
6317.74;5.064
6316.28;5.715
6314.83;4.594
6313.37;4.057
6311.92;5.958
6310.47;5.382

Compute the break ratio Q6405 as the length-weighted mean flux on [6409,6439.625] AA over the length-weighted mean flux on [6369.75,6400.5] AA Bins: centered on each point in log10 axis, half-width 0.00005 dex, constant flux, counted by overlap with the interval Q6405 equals 1.1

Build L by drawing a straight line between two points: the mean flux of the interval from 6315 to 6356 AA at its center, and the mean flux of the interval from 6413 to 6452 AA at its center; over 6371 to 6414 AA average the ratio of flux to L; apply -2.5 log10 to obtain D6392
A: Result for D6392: 0.08 mag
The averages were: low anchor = 5.06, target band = 4.99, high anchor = 5.56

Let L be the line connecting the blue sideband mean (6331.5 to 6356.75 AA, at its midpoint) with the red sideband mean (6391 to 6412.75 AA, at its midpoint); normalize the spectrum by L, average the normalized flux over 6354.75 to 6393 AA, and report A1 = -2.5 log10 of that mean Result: -0.07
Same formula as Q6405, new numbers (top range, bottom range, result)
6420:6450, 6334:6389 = 1.10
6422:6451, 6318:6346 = 1.09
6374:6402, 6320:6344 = 0.99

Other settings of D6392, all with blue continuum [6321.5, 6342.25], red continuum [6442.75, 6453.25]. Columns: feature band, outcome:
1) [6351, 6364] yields 0.06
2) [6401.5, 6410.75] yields 0.05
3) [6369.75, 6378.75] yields 0.02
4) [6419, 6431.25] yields -0.14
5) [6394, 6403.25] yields 0.05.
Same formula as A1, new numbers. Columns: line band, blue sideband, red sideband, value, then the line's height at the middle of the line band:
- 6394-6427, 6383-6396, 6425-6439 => 0.01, 5.24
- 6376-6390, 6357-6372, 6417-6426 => 0.11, 5.63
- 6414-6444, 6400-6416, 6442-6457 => -0.10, 5.13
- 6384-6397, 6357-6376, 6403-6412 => 0.10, 5.13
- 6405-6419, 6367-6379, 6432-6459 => 0.09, 5.39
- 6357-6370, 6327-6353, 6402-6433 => -0.11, 5.12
